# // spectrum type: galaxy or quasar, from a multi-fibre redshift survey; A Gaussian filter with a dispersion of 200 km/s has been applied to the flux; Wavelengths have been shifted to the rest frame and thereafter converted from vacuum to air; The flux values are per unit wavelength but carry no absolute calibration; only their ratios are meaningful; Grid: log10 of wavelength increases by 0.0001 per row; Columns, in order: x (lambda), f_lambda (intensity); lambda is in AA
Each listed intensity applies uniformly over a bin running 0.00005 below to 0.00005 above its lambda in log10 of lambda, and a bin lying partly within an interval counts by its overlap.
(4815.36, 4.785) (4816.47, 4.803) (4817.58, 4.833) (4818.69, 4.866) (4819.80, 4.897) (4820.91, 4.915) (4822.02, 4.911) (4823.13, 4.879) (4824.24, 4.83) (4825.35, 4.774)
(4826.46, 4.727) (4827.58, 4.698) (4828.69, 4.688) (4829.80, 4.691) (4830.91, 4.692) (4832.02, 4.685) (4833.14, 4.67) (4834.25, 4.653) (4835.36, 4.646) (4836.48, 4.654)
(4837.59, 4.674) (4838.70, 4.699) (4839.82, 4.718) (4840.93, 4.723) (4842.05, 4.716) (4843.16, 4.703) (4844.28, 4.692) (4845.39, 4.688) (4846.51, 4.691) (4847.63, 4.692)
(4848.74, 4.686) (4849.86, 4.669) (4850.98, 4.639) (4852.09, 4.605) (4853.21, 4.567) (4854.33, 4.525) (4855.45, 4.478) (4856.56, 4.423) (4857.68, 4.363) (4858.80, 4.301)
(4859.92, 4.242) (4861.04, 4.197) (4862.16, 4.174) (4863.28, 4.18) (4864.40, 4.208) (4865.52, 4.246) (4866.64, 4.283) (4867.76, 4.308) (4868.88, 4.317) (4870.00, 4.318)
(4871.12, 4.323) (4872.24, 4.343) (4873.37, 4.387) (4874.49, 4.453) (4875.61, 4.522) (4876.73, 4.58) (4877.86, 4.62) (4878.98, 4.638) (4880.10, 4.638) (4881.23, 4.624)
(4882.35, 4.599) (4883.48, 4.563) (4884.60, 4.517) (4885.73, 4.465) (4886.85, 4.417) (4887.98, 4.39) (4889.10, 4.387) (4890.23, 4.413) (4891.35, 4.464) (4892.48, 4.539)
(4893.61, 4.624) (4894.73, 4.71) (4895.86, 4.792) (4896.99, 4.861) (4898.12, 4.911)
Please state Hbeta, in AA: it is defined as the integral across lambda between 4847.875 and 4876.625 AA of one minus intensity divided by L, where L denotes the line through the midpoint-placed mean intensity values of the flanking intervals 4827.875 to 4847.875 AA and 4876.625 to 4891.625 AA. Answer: 1.3 AA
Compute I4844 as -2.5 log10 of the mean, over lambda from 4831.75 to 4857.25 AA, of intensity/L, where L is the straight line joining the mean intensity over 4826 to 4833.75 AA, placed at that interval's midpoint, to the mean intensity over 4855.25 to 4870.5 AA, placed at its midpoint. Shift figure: -0.03 mag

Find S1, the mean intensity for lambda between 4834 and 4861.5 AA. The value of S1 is 4.59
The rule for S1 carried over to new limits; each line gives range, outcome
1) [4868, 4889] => 4.48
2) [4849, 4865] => 4.4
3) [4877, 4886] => 4.58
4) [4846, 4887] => 4.45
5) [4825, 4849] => 4.69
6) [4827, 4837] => 4.67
